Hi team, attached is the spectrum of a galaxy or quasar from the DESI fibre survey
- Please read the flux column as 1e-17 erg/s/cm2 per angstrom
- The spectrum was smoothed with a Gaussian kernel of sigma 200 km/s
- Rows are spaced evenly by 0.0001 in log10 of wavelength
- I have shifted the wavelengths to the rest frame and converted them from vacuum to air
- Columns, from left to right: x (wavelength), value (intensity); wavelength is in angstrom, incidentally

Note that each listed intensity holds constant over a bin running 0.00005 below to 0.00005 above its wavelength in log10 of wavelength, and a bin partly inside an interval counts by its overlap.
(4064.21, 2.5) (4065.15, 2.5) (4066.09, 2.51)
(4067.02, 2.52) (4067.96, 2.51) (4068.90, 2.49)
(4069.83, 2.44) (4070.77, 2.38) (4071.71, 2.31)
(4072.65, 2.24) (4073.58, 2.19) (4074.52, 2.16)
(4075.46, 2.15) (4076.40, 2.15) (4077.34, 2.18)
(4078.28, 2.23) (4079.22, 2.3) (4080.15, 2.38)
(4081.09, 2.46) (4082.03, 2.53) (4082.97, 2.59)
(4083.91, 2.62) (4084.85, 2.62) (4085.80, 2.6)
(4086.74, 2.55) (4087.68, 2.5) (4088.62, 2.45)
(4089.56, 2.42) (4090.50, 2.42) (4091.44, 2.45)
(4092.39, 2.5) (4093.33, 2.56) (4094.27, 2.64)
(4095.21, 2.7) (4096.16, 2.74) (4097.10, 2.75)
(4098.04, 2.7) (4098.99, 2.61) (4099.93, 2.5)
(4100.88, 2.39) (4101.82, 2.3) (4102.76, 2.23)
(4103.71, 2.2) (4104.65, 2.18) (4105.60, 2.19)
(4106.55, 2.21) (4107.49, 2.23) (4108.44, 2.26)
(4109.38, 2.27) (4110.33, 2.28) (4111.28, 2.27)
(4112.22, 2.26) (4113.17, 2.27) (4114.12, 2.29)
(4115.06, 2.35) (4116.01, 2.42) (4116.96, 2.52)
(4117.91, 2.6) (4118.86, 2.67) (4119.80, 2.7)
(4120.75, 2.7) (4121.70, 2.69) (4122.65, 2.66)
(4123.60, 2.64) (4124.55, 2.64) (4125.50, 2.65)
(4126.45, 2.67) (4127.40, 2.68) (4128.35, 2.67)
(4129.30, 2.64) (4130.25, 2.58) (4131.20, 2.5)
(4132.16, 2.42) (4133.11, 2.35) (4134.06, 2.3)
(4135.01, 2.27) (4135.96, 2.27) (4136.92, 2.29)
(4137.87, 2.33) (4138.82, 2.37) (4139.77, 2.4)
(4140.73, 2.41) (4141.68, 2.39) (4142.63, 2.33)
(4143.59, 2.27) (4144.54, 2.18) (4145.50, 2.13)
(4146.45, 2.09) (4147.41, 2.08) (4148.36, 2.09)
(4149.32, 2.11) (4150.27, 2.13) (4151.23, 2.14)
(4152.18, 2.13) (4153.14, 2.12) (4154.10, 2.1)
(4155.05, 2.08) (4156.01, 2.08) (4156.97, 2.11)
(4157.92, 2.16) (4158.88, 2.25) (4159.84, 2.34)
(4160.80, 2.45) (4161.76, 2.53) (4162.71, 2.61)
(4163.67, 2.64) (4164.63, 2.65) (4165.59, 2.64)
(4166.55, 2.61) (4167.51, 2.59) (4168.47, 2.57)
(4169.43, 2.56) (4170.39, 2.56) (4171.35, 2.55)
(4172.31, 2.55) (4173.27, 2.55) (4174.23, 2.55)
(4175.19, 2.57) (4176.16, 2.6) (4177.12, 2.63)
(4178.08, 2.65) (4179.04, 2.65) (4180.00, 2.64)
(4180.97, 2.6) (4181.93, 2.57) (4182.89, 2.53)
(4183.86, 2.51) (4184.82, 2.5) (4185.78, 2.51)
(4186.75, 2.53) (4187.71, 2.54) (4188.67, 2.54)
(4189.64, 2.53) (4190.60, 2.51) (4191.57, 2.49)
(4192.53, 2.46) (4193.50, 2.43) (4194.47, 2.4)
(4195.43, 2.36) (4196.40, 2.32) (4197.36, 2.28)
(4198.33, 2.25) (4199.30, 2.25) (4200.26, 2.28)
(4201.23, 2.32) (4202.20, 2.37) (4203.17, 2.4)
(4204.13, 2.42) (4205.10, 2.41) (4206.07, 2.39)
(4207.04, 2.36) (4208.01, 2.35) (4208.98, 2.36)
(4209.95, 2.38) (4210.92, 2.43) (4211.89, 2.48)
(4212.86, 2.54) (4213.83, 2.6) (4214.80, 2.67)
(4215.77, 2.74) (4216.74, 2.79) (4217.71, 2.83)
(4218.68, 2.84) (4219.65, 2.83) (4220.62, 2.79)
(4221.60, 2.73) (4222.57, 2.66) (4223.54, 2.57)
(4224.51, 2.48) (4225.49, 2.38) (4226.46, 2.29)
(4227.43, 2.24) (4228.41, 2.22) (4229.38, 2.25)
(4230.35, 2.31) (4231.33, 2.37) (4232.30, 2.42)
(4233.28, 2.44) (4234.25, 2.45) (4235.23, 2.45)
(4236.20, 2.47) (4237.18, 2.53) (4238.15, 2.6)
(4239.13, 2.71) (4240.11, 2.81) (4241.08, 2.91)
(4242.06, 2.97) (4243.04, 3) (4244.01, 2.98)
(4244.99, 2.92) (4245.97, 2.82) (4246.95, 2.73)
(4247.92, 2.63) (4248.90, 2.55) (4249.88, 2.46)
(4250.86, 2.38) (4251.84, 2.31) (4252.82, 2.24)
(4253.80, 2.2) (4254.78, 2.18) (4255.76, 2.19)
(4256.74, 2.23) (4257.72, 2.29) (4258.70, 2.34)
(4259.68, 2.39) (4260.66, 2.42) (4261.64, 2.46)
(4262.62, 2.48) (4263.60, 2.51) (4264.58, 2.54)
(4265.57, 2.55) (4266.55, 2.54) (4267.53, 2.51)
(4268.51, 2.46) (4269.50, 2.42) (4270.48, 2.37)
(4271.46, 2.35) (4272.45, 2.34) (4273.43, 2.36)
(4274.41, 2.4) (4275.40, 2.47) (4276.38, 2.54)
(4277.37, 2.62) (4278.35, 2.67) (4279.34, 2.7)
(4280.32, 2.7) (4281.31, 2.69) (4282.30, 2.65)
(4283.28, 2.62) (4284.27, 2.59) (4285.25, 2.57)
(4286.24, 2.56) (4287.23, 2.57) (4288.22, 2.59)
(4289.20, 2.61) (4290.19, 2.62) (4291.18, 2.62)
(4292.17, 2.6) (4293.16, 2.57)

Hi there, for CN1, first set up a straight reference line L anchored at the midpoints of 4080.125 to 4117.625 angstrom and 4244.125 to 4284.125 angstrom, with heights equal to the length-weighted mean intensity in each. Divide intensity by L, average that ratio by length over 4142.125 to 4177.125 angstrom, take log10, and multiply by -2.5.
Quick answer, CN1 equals 0.04 mag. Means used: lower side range 2.44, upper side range 2.49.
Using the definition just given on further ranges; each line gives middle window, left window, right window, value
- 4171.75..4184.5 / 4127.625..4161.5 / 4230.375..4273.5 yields -0.10 mag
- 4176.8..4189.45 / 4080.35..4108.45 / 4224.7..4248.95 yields -0.01 mag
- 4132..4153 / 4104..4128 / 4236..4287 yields 0.10 mag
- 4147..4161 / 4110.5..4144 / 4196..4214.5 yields 0.14 mag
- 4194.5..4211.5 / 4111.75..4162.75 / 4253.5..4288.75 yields 0.03 mag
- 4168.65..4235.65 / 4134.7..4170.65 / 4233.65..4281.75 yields -0.03 mag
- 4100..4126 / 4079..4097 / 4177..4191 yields 0.06 mag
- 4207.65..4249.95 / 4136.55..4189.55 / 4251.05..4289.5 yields -0.06 mag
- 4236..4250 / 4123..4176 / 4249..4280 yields -0.14 mag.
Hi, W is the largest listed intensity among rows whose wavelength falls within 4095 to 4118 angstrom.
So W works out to 2.75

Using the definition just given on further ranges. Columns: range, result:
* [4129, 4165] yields 2.65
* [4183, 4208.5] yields 2.54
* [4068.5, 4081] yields 2.49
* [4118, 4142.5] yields 2.7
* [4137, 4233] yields 2.84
